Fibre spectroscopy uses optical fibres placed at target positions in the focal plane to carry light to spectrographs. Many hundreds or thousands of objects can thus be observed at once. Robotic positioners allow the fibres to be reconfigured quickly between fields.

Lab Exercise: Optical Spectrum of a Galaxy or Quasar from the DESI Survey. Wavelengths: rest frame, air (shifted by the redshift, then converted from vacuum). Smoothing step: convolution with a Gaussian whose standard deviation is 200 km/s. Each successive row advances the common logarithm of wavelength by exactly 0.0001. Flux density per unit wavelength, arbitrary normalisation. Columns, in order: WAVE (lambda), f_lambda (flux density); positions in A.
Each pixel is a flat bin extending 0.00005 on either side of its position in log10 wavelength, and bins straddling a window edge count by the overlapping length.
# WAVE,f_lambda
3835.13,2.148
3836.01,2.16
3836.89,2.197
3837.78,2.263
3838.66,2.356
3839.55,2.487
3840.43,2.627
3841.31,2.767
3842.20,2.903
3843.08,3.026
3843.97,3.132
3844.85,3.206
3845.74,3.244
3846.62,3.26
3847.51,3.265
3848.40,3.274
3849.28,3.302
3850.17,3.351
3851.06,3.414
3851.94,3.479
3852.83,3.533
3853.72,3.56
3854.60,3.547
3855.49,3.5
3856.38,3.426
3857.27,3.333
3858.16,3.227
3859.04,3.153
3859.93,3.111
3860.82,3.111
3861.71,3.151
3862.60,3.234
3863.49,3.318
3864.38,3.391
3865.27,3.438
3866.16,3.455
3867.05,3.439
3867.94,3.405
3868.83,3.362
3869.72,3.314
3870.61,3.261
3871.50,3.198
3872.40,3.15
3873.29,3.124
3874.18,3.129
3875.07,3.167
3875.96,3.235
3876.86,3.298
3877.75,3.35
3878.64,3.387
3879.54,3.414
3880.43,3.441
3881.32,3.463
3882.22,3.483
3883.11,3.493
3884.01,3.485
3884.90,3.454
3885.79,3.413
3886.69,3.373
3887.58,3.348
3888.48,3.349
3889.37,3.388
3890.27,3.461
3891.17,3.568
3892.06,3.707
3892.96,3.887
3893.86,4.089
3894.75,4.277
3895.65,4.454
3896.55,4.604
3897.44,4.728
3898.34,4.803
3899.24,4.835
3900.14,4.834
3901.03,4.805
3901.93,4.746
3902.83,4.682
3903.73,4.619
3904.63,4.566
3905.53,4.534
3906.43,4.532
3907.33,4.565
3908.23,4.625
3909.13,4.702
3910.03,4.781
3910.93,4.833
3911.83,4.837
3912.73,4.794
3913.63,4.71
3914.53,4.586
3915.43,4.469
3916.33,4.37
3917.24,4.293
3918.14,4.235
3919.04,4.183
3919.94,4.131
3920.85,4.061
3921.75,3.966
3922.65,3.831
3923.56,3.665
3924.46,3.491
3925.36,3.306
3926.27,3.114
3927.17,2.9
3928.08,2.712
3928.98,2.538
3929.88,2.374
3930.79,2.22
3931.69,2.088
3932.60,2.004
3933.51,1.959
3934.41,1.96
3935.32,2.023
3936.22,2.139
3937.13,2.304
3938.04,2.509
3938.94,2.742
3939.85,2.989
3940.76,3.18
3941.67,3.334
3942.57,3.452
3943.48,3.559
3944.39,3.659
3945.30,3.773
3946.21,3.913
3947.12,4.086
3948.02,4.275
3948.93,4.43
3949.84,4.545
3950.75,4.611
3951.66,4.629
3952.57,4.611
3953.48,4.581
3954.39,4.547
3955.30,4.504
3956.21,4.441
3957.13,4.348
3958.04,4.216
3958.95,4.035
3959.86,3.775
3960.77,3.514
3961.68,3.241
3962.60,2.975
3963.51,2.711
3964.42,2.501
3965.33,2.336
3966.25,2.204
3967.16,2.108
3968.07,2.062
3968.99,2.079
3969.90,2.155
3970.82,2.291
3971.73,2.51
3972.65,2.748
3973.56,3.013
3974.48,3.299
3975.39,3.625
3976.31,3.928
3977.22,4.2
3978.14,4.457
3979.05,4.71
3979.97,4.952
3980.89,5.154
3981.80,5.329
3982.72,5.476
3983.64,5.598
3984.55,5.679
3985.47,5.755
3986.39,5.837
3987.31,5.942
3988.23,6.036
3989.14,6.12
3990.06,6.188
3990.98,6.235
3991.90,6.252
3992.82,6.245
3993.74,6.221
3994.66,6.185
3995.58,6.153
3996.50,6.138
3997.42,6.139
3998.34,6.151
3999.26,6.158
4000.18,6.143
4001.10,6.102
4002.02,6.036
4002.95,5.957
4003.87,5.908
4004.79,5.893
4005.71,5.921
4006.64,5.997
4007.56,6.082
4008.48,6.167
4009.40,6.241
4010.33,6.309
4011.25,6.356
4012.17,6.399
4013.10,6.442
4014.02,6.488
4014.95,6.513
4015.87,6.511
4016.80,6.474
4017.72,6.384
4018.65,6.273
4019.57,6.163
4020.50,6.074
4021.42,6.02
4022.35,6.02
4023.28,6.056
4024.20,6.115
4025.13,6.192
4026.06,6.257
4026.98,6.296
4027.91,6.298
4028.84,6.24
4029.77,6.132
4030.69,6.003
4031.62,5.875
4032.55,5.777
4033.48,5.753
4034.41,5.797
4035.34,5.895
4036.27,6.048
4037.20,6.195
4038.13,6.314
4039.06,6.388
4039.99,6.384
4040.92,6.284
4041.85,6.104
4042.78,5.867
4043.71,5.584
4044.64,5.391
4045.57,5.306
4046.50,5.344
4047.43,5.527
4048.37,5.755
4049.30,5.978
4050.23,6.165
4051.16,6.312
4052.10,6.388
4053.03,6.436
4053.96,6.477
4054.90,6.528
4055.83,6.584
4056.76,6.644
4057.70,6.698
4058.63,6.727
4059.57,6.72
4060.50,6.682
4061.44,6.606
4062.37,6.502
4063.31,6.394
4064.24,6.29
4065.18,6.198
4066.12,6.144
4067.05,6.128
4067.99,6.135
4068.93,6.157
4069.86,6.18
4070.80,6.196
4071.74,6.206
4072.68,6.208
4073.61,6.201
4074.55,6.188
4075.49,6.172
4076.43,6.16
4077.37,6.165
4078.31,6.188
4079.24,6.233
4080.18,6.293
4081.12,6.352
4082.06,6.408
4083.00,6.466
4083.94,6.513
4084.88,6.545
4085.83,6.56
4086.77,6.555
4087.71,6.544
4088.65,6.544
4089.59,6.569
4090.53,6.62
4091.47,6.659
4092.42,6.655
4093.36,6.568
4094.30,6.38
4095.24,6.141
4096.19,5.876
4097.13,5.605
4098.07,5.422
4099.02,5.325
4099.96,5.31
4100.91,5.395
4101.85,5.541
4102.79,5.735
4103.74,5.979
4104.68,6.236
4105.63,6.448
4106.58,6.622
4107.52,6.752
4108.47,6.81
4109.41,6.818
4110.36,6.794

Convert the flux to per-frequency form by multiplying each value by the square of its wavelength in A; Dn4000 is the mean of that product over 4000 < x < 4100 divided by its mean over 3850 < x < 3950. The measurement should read 1.8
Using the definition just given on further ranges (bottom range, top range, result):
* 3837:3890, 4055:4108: 2.16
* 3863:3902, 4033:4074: 1.84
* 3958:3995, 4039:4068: 1.52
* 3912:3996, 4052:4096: 1.73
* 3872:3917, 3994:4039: 1.62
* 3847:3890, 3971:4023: 1.81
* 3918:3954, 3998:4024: 1.92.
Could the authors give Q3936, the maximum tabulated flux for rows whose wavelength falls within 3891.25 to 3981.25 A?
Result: 5.154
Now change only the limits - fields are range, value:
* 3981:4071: 6.727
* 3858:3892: 3.568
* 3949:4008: 6.252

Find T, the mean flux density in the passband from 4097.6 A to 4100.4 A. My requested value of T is 5.35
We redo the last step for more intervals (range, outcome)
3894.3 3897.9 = 4.52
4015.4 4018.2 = 6.45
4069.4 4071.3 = 6.17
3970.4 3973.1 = 2.52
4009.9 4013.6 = 6.39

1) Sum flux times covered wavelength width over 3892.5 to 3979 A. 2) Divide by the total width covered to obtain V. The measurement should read 3.69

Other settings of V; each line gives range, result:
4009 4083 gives 6.2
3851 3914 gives 3.79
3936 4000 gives 4.25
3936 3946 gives 3.1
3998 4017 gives 6.2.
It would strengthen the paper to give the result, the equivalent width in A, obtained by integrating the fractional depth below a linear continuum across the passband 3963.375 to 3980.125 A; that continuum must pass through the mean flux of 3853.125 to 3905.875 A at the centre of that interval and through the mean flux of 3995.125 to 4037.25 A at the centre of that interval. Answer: 7.3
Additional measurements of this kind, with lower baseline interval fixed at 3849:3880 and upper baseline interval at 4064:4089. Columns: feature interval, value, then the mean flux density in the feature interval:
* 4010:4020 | -1.8 A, 6.4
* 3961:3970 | 4.3 A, 2.48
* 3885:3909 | -2.7 A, 4.22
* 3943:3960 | 1.1 A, 4.25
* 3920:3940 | 6.8 A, 2.79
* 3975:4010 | -4.1 A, 5.73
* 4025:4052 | -1.1 A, 5.98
